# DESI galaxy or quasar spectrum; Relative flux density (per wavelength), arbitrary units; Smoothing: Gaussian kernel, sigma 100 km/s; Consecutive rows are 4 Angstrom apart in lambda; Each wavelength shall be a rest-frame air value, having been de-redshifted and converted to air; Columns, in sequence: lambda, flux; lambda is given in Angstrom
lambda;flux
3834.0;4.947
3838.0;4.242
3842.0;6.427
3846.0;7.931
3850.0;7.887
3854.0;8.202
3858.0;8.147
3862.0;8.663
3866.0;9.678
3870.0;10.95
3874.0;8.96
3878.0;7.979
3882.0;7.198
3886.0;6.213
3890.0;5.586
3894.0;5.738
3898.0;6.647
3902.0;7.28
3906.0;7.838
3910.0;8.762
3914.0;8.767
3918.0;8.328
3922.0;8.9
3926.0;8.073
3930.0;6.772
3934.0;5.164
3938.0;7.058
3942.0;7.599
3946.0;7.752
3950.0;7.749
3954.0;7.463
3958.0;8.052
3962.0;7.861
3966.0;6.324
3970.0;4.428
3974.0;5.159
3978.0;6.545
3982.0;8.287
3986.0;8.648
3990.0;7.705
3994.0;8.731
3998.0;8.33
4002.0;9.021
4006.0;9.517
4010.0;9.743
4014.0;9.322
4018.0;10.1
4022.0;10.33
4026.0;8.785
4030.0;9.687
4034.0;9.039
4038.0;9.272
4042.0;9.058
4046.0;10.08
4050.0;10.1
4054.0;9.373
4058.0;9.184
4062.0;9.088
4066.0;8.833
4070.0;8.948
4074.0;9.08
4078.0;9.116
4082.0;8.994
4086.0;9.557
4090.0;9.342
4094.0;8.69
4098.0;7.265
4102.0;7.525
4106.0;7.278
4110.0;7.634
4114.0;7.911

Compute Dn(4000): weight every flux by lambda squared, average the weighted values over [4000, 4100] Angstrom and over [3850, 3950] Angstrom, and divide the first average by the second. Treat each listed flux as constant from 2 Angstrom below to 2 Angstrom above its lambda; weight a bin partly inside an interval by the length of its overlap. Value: 1.3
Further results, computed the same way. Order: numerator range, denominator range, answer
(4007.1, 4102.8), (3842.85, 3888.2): 1.22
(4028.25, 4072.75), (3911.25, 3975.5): 1.36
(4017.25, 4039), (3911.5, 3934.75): 1.28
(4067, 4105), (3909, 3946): 1.22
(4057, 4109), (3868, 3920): 1.23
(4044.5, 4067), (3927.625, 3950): 1.44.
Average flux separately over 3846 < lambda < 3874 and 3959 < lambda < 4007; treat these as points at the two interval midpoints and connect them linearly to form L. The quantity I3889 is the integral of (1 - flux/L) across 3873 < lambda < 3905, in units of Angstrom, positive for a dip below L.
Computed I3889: 6.10 Angstrom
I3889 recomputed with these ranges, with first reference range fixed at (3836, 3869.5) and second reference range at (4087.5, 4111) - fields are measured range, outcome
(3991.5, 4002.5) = -0.96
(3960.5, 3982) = 4.54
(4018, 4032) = -3.05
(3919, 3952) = 1.90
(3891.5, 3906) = 2.10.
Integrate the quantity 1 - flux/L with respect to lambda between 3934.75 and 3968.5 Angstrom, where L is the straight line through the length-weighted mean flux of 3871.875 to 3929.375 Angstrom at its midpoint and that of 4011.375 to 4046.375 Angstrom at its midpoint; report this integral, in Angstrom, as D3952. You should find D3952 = 4.0 Angstrom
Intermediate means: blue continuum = 7.58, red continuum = 9.5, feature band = 7.35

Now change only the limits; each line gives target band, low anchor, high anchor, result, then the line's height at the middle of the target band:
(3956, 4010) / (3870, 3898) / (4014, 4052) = 7.0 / 8.79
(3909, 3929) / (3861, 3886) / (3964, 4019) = -0.1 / 8.41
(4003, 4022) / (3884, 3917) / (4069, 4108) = -4.1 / 7.99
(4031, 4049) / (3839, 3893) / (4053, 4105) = -1.6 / 8.64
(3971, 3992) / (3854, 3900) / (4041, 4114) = 3.0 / 8.33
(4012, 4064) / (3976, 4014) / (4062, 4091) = -3.8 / 8.85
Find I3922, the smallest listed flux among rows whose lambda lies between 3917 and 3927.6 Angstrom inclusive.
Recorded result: 8.073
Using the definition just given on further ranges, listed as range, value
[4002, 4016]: 9.021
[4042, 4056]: 9.058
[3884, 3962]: 5.164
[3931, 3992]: 4.428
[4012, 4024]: 9.322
